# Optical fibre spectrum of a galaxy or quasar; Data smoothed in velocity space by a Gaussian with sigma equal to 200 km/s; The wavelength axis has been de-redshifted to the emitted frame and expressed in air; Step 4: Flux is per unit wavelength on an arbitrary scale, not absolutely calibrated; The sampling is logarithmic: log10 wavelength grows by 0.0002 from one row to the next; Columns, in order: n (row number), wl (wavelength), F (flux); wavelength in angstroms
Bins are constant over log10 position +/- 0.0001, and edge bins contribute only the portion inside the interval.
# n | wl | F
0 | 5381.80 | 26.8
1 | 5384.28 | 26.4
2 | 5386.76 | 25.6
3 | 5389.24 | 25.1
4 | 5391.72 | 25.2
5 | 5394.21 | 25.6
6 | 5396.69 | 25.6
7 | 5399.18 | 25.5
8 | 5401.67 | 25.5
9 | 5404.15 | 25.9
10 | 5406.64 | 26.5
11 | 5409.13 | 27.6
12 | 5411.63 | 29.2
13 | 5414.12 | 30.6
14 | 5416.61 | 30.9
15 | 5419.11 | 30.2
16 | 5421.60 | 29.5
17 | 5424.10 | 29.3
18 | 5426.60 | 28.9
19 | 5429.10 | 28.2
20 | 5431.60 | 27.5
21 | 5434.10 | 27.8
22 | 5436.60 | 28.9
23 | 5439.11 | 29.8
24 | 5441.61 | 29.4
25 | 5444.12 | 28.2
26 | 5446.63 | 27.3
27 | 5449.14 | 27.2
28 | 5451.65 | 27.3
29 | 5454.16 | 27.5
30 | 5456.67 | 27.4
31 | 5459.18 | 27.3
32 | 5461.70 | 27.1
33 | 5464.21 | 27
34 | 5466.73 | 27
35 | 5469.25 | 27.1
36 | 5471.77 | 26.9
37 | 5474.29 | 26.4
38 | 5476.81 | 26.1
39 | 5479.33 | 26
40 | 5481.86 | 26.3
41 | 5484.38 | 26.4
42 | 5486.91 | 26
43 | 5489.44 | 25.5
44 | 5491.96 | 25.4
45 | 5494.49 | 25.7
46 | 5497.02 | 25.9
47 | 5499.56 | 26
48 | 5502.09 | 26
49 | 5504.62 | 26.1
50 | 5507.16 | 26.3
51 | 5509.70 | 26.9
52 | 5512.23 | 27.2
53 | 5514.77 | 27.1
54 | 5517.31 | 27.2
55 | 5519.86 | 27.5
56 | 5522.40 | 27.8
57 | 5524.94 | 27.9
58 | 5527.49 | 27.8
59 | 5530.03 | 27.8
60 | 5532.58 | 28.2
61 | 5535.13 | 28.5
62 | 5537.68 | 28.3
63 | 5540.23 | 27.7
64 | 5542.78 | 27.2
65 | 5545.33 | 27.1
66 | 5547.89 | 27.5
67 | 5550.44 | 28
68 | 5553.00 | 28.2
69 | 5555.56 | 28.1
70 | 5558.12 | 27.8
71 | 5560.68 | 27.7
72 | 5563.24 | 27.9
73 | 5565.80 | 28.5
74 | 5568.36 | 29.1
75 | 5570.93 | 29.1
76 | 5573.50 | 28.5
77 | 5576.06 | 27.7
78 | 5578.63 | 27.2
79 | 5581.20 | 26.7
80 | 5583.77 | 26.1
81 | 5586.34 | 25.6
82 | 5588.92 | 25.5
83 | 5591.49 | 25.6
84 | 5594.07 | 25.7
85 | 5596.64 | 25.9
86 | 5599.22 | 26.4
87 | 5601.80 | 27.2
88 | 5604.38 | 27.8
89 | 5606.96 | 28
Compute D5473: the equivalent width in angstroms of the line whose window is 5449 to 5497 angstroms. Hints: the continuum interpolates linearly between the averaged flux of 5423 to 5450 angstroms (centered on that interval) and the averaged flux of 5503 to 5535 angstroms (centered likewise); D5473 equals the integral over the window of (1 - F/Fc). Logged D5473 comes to 2.35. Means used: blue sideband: 28.4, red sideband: 27.3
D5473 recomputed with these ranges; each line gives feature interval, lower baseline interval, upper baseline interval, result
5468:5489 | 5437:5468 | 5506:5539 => 1.00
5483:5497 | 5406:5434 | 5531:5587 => 1.26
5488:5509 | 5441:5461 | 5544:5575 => 1.47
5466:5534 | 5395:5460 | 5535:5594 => 2.58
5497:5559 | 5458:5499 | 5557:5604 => -1.51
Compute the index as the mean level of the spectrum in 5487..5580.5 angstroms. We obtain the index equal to 27.4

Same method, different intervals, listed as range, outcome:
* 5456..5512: 26.4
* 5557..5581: 28.1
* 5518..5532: 27.8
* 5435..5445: 29.1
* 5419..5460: 28.3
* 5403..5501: 27.5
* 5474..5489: 26.1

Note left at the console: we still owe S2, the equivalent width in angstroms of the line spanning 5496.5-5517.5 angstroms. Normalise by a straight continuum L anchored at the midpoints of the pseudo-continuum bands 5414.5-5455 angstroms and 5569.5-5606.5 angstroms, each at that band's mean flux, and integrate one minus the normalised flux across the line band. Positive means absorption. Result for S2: 1.0 angstroms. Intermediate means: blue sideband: 28.7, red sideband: 26.8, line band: 26.5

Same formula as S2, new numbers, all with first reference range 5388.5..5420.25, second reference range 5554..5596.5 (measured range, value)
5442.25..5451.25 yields -0.1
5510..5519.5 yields 0.0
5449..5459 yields -0.1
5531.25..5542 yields -0.3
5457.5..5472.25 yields 0.1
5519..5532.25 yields -0.3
